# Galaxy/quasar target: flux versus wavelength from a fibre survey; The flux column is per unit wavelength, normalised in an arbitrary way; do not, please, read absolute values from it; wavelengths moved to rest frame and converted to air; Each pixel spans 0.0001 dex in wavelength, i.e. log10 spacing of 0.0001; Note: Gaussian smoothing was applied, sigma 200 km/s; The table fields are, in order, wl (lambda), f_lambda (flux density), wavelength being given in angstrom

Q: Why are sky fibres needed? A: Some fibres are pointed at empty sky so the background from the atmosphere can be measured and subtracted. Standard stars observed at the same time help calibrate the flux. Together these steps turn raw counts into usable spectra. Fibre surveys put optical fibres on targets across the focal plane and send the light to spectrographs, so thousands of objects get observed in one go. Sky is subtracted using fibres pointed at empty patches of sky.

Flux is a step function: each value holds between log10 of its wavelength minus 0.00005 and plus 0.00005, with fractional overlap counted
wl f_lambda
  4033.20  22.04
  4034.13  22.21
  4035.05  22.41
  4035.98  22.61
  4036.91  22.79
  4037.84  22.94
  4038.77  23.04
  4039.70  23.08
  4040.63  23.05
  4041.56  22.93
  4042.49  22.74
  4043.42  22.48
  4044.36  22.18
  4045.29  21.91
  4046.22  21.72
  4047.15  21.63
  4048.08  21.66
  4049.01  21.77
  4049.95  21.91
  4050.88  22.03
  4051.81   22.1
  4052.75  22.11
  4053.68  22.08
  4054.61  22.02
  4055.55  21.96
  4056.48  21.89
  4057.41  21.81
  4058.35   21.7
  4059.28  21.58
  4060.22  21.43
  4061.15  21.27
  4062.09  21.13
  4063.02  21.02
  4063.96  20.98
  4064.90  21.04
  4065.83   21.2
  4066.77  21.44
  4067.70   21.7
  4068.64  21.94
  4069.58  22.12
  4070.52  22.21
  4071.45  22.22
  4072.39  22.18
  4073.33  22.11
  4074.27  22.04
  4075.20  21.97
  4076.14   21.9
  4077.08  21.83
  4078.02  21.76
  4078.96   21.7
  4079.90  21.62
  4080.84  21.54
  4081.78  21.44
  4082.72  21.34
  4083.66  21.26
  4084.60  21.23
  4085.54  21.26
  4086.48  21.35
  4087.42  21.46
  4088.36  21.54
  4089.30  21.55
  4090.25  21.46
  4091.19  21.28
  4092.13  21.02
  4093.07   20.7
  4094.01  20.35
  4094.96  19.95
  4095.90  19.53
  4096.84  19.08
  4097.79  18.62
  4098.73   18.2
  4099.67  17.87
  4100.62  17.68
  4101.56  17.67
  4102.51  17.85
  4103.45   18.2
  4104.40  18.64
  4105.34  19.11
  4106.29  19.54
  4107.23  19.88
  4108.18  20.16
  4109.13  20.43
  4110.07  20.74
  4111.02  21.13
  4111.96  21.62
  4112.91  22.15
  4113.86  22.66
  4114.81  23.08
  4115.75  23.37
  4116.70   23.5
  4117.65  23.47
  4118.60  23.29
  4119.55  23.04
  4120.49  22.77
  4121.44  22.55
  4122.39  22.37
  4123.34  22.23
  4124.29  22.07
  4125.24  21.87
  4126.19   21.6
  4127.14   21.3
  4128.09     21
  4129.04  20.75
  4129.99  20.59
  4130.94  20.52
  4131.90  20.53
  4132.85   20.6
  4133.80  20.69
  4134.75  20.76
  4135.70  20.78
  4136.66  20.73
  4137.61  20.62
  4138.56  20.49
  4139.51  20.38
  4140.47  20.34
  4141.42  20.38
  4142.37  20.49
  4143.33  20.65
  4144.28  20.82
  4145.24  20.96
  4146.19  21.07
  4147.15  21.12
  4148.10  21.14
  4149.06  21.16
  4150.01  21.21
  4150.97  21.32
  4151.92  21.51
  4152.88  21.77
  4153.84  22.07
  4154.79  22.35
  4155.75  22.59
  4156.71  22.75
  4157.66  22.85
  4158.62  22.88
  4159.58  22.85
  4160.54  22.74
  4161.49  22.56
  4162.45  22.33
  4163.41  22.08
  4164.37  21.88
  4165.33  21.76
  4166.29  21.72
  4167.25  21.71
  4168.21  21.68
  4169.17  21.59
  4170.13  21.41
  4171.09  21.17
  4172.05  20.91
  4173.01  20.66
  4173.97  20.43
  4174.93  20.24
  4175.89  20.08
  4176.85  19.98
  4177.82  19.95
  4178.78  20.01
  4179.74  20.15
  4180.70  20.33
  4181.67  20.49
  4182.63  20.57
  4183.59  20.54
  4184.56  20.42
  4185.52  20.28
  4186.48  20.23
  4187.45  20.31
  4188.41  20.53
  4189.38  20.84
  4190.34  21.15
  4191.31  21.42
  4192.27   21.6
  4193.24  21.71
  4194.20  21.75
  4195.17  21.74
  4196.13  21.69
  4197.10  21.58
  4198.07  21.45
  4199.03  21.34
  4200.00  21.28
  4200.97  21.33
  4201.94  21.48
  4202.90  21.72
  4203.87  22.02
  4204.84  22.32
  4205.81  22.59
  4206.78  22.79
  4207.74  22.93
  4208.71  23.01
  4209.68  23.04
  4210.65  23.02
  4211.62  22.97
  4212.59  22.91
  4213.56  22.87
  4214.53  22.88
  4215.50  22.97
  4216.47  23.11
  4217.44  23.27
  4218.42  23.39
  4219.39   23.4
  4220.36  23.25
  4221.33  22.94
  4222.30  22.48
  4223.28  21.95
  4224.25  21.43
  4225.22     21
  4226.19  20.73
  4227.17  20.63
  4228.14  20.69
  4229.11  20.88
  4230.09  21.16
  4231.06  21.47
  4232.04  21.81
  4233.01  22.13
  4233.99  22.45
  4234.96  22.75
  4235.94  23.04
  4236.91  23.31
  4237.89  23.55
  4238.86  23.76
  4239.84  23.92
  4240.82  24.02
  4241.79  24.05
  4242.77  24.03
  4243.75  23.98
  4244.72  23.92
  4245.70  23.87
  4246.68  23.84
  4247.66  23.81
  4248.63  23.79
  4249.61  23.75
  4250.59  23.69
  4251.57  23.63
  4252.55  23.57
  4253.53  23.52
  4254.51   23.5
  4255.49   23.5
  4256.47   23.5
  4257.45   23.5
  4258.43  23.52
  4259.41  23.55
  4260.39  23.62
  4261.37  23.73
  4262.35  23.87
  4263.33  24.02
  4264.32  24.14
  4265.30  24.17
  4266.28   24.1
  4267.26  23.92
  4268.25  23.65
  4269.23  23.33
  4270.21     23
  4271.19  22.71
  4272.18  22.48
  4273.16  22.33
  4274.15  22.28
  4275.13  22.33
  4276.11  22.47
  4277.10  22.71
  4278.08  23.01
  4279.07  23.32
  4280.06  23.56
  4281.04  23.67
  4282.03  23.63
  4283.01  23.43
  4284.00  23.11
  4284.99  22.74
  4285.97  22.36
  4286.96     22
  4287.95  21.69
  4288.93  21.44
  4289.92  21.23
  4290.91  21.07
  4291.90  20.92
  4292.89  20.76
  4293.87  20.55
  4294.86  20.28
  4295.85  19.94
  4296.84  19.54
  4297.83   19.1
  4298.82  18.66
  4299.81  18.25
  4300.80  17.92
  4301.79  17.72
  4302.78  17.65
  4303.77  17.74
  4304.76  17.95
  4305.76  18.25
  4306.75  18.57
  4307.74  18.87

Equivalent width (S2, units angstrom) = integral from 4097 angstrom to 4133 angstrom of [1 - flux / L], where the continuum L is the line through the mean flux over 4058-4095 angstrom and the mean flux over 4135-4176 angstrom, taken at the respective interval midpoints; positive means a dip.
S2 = 1.0 angstrom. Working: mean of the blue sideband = 21.5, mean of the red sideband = 21.4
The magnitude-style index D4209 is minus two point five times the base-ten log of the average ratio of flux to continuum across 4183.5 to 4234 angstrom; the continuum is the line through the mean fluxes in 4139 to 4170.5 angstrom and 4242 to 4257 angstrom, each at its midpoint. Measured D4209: 0.047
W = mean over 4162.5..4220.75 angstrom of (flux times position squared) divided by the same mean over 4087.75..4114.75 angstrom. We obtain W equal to 1.1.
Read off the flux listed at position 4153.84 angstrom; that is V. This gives 22.07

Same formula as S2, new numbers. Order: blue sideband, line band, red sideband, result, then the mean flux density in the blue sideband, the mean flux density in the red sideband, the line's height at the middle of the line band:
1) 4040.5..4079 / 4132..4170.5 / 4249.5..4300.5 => 1.2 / 21.9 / 22.5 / 22.1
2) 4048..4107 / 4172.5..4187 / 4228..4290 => 1.2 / 21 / 23.1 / 22.2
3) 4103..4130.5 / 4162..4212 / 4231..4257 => 2.7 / 21.5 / 23.4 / 22.6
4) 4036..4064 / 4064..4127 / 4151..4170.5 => 2.7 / 22.1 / 22.1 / 22.1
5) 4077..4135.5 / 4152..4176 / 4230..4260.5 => 0.1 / 20.9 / 23.4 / 22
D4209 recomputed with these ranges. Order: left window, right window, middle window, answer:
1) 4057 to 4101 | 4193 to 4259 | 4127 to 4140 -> 0.05 mag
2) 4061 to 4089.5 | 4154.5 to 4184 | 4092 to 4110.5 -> 0.12 mag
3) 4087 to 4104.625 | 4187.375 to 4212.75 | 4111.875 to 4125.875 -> -0.13 mag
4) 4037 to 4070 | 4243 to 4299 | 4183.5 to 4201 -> 0.07 mag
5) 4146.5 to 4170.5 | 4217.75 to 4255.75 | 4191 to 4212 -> 0.02 mag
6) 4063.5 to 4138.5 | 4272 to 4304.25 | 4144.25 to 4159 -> -0.03 mag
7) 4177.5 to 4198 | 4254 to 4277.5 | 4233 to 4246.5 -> -0.05 mag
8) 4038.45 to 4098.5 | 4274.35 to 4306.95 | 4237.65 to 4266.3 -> -0.14 mag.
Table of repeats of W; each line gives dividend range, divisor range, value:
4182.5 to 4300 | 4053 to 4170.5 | 1.12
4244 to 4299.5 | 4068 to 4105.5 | 1.20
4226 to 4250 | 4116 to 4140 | 1.12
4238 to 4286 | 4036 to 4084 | 1.18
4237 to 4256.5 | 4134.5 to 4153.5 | 1.19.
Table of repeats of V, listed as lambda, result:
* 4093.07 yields 20.7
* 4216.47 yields 23.11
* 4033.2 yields 22.04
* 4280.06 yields 23.56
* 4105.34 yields 19.11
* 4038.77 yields 23.04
